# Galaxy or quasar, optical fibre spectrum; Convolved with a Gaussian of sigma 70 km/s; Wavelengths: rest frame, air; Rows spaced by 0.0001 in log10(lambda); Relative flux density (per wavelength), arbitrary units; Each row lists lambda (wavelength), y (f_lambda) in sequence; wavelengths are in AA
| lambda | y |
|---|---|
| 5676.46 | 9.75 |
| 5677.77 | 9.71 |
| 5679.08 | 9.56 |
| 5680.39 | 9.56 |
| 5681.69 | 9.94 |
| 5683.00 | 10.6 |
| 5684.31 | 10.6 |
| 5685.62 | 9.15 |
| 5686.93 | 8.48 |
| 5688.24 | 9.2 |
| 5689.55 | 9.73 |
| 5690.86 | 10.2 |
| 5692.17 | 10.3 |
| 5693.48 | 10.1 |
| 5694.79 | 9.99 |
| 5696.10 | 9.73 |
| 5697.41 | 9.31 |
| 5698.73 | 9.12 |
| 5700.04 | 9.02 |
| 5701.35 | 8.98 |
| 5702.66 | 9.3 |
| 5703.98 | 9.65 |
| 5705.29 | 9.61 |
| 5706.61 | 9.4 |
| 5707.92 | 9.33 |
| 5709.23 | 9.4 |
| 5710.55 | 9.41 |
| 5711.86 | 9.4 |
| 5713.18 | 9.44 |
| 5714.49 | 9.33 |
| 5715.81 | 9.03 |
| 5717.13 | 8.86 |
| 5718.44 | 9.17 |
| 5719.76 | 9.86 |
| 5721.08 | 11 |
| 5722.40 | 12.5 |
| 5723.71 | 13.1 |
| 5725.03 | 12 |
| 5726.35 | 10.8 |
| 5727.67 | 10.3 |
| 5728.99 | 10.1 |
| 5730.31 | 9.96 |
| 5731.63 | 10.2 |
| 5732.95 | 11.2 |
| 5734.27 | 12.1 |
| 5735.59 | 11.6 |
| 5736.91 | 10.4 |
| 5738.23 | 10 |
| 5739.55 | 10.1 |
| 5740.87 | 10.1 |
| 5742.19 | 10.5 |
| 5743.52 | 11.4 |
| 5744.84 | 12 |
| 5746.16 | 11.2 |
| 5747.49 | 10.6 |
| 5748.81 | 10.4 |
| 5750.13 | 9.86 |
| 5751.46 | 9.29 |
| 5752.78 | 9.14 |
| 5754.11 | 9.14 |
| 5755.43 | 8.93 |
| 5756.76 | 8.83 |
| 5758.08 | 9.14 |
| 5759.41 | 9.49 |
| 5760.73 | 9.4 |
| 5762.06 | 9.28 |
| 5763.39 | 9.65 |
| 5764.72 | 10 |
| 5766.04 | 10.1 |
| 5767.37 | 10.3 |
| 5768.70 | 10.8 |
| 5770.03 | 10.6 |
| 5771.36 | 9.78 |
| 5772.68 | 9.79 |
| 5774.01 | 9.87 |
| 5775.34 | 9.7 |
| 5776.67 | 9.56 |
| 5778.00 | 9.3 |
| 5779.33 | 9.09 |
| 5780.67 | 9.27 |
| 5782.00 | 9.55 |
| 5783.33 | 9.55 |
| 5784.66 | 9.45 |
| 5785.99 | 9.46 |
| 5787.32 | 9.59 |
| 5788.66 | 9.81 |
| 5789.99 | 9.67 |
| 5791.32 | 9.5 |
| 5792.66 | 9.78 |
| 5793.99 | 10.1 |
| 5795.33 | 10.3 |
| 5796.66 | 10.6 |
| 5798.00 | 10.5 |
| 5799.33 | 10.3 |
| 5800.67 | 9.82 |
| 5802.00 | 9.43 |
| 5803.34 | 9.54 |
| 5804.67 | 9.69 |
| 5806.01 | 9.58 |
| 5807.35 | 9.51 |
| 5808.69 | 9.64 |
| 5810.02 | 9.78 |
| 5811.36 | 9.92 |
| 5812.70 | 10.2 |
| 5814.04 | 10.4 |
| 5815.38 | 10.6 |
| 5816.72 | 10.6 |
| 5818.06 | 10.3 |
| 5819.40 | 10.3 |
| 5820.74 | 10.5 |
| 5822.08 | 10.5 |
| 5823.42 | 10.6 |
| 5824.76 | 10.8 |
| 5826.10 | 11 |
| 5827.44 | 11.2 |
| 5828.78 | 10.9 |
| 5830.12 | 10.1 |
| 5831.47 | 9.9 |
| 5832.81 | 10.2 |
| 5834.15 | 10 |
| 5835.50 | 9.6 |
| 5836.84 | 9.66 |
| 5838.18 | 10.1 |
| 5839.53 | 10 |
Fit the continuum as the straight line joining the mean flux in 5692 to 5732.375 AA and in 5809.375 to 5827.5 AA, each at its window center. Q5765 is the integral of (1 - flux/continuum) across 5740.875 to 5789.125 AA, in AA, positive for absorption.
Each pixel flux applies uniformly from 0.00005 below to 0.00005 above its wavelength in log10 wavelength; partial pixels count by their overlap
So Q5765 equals 1.7 AA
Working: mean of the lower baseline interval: 9.92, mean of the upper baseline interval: 10.5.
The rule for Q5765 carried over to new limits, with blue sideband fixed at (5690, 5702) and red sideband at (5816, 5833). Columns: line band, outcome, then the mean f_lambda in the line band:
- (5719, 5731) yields -1.5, 11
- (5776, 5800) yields 1.3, 9.74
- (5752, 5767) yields 1.0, 9.39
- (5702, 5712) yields 0.3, 9.44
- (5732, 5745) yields -1.2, 10.9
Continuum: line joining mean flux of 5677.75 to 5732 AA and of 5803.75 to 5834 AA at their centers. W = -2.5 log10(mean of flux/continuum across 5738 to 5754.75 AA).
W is -0.03 mag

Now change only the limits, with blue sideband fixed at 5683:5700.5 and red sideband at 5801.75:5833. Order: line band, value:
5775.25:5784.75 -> 0.072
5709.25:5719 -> 0.058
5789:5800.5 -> 0.006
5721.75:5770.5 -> -0.053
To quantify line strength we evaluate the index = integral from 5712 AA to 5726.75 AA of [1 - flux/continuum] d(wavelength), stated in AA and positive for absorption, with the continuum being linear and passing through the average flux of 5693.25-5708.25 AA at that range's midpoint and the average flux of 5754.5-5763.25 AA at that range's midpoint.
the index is -1.66 AA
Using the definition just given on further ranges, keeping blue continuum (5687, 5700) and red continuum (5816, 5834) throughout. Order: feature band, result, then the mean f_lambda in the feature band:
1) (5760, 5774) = 0.2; 9.97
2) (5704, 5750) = -2.4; 10.4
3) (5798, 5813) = 0.9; 9.79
